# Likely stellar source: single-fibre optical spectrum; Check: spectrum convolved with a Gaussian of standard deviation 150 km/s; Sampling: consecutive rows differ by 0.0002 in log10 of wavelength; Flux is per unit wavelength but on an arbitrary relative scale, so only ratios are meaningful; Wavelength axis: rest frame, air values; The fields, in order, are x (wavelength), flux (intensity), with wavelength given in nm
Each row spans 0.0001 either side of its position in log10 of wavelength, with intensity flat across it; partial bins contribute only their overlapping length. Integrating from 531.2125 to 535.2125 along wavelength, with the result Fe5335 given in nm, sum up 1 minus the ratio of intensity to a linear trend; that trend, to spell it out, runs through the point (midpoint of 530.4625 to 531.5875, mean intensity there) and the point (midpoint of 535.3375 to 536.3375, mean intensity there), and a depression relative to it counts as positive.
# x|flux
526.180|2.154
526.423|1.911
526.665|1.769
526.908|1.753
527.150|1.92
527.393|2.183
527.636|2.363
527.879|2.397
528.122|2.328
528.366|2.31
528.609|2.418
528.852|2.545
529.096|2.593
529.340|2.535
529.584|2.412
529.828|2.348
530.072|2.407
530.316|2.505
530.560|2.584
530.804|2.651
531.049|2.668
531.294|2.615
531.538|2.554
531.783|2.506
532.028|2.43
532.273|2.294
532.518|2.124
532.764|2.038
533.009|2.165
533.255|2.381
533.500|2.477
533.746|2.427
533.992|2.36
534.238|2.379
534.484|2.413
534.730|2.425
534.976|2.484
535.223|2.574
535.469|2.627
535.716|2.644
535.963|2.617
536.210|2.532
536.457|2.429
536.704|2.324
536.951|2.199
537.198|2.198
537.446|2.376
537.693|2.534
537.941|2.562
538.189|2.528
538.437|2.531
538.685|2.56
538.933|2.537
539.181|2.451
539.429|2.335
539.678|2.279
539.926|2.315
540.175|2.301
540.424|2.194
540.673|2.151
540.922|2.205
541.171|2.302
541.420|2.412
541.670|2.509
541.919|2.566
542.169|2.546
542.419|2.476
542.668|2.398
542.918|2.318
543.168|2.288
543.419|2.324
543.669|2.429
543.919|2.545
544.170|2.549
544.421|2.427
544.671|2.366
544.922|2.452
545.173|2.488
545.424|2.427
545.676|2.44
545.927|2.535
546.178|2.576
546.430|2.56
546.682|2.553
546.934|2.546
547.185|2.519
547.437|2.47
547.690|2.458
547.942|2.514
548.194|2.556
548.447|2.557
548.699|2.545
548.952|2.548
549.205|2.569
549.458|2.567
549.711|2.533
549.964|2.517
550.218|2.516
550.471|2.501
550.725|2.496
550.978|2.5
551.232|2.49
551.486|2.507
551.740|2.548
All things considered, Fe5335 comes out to 0.352 nm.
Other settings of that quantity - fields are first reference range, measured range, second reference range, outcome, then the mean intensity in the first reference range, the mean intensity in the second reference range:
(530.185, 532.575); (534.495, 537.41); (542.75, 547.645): 0.04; 2.5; 2.46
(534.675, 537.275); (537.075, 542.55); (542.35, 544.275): 0.08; 2.46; 2.41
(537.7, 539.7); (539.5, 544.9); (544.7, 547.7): 0.25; 2.49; 2.5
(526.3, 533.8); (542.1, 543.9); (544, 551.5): 0.05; 2.34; 2.51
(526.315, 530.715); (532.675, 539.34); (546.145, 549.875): -0.13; 2.3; 2.54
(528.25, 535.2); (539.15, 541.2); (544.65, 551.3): 0.17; 2.43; 2.51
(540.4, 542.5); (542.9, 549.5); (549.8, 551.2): -0.11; 2.38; 2.51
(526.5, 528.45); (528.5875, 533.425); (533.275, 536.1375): -0.30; 2.12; 2.49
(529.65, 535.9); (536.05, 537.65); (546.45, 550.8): 0.07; 2.44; 2.53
